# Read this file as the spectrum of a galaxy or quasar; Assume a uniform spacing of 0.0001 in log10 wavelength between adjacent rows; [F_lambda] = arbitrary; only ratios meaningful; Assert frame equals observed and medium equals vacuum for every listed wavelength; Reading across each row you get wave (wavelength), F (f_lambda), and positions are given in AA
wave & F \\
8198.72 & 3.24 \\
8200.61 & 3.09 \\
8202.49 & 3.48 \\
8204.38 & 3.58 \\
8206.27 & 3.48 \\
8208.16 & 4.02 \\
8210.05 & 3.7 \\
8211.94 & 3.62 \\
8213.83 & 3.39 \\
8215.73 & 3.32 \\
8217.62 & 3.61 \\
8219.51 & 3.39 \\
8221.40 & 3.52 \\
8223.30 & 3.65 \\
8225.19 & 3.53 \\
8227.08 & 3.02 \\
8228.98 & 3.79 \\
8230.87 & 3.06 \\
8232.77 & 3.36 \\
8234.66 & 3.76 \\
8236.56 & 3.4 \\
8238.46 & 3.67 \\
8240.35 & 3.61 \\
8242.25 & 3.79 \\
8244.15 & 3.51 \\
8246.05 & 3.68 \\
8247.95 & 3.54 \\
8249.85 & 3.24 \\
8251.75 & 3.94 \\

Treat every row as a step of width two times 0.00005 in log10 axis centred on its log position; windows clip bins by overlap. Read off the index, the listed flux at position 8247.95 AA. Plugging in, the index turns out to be 3.54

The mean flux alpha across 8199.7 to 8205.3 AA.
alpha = 3.39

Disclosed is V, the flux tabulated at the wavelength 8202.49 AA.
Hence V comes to 3.48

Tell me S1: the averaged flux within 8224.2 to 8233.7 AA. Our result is 3.35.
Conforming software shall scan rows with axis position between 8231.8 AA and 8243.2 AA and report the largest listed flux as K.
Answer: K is 3.79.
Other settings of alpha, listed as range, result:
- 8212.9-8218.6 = 3.44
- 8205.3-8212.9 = 3.7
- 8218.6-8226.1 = 3.52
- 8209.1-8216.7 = 3.51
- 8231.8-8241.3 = 3.56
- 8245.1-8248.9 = 3.61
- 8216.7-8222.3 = 3.51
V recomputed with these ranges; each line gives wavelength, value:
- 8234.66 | 3.76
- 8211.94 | 3.62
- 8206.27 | 3.48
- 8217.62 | 3.61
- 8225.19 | 3.53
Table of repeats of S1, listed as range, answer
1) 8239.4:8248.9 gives 3.63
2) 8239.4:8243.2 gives 3.7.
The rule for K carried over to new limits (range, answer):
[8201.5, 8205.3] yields 3.58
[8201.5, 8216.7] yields 4.02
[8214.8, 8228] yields 3.65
